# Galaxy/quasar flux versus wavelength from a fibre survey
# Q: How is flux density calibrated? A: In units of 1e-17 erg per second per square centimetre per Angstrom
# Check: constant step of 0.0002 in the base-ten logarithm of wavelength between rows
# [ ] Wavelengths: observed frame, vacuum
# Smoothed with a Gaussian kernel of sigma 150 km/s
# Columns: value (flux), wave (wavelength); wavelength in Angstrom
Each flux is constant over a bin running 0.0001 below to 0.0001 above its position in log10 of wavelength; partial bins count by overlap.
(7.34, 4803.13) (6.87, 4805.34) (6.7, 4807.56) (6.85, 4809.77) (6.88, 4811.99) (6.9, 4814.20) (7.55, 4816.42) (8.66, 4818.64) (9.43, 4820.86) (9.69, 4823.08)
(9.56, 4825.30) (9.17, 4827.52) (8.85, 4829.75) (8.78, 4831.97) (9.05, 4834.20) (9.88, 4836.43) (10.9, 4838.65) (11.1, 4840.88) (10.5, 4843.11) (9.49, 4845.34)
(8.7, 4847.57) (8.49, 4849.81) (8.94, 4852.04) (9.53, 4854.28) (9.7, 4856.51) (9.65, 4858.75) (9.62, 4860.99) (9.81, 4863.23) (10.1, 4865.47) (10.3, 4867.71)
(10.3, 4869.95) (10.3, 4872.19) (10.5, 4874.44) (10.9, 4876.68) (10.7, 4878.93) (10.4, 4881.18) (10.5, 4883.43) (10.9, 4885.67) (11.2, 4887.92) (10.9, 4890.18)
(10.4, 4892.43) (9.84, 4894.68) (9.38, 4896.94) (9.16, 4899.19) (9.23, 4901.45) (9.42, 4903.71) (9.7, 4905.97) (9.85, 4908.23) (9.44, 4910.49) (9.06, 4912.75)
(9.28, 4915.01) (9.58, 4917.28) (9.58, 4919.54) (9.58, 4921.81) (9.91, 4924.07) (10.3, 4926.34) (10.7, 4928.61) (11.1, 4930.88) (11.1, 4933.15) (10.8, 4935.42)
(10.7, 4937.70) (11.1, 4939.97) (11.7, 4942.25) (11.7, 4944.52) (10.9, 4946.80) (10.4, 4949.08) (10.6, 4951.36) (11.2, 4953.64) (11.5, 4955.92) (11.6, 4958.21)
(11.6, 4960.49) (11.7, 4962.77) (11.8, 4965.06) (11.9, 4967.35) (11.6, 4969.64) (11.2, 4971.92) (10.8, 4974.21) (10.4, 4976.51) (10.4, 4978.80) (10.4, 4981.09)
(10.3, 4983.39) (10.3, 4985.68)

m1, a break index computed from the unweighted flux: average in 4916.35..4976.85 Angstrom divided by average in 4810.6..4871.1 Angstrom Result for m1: 1.18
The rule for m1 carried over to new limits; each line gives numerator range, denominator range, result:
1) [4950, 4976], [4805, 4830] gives 1.40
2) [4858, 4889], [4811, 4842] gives 1.15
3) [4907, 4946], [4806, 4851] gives 1.17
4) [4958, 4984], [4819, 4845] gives 1.15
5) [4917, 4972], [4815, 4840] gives 1.19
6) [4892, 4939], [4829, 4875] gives 1.02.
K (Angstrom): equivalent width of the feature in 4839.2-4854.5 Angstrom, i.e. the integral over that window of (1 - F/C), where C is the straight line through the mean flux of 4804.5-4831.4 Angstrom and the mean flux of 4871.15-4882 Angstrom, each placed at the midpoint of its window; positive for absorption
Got -0.5 Angstrom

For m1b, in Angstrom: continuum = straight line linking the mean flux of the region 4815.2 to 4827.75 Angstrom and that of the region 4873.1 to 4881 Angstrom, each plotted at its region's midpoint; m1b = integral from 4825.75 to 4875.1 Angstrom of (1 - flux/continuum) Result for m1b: 0.7 Angstrom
